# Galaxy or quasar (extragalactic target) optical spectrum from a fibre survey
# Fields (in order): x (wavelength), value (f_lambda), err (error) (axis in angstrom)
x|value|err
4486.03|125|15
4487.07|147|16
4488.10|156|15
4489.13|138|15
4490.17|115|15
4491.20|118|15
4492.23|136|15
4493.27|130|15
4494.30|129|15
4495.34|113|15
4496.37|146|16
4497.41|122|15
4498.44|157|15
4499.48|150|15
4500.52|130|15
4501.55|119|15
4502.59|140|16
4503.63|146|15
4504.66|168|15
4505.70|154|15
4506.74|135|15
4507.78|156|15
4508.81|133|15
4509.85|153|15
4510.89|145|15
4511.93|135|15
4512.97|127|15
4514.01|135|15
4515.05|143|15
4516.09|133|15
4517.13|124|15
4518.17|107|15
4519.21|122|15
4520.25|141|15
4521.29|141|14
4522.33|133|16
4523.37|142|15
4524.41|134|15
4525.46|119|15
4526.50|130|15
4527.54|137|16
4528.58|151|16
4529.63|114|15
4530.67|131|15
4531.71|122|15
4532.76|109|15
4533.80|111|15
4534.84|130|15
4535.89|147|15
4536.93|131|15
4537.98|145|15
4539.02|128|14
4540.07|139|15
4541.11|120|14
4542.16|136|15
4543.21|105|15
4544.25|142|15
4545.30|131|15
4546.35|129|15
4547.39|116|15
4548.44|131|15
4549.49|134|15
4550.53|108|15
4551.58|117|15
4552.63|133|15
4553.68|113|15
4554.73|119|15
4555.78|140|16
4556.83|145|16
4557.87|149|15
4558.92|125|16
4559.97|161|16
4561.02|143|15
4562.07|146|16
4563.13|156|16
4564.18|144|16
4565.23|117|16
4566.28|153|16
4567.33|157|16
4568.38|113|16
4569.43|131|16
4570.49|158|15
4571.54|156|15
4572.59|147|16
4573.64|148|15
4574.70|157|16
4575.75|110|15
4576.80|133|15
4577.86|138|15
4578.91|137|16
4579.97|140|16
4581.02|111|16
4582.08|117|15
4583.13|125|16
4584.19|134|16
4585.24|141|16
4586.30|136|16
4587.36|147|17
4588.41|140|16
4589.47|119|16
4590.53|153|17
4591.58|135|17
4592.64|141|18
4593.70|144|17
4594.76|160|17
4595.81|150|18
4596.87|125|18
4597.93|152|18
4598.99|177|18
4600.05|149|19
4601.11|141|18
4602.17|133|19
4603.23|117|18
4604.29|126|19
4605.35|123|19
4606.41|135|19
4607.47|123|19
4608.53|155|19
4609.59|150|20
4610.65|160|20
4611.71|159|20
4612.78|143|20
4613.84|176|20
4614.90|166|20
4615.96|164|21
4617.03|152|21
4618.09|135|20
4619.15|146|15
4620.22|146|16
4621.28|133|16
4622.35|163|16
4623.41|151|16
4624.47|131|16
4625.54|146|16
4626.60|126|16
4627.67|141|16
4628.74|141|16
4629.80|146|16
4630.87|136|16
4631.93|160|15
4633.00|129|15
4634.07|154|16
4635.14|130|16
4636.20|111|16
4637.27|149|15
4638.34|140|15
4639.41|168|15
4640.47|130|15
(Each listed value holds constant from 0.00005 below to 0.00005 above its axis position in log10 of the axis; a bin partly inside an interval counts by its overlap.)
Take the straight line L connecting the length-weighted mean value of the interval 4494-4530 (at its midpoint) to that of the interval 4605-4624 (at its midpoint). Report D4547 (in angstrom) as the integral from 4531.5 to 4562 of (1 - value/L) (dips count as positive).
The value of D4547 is 2.3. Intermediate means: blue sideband 136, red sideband 149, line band 130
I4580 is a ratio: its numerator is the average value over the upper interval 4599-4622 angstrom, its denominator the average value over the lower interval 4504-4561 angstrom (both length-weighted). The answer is 1.09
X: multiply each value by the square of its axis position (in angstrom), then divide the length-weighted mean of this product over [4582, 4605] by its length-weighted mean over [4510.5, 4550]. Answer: 1.10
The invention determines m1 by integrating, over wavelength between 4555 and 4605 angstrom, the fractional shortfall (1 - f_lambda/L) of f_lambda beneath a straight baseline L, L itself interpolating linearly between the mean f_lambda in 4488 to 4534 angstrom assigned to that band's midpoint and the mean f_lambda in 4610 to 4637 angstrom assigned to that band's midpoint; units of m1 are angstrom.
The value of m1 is 0.5 angstrom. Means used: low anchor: 134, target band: 140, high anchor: 146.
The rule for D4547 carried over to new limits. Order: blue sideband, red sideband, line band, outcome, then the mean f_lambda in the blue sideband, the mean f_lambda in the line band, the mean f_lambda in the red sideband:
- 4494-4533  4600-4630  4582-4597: 0.3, 135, 139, 144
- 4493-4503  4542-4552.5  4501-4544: -1.4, 134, 133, 125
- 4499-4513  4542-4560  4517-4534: 1.1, 143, 128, 129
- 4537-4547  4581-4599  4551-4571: -0.6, 130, 138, 139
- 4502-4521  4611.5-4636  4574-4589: 1.0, 139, 133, 146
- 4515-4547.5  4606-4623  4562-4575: -0.5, 129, 145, 151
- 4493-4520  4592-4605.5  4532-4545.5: 1.0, 137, 129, 142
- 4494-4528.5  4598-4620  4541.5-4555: 1.6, 137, 124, 147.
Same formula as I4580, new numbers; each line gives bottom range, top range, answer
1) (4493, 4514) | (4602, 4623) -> 1.04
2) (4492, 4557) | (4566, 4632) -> 1.07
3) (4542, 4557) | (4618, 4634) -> 1.13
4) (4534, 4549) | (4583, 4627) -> 1.10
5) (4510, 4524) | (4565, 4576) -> 1.06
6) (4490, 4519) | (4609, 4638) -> 1.08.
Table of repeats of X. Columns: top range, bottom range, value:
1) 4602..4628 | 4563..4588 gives 1.07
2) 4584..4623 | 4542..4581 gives 1.09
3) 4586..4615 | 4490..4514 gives 1.09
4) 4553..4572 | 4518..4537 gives 1.10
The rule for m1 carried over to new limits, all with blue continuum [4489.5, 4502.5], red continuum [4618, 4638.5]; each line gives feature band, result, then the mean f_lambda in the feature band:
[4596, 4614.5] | -0.66 angstrom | 144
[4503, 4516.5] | -1.18 angstrom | 143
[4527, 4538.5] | 0.32 angstrom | 130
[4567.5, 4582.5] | 0.08 angstrom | 136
